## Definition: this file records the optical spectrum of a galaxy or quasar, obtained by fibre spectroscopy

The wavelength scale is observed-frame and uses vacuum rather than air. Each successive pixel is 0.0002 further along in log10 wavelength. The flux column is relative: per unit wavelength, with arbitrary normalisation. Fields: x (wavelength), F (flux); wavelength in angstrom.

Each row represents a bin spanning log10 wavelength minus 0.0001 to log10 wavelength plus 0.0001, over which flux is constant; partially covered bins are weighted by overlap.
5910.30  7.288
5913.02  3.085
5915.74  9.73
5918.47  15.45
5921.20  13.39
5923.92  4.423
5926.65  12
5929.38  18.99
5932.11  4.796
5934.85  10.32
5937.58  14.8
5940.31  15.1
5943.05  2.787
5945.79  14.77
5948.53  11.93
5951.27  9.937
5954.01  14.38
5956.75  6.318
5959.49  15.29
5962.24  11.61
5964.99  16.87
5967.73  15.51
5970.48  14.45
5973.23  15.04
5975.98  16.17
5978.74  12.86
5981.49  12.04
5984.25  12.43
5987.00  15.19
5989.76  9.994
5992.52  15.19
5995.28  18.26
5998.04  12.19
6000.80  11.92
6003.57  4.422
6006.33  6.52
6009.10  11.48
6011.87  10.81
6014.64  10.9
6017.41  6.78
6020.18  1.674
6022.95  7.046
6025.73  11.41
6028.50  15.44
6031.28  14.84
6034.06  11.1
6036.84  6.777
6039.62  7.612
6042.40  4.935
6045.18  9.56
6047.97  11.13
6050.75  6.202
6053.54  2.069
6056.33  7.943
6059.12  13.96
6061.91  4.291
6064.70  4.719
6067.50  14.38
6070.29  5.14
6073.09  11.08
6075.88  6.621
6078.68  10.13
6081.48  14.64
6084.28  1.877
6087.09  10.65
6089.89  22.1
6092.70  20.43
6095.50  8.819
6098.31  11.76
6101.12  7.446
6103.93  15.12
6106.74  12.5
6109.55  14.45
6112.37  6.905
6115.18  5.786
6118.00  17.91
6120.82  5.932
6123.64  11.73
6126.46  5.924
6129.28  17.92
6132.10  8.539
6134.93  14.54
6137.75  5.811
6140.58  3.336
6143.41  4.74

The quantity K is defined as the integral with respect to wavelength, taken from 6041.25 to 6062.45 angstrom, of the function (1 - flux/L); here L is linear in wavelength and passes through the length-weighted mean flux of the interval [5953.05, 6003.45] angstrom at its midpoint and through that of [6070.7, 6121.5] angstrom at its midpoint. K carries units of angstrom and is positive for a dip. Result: 7.7 angstrom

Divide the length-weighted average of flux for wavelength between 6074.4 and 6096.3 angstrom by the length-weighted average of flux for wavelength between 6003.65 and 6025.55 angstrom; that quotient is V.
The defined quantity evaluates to 1.52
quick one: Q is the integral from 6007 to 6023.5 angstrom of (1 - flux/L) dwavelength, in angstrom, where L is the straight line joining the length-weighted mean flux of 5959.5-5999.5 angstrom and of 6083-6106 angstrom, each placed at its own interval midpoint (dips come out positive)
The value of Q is 6.7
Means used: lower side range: 14.2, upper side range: 12.3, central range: 8.1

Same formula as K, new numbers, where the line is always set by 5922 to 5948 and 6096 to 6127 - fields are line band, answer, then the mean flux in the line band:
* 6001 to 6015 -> 2.4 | 8.93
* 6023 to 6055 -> 4.9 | 9.09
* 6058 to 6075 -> 3.0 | 8.78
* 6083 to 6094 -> -3.3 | 13.8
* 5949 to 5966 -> -2.1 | 12.3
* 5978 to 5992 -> -2.3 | 12.7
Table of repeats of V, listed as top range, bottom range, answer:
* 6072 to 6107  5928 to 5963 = 1.01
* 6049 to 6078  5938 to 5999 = 0.59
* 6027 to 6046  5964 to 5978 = 0.65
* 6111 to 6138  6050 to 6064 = 1.51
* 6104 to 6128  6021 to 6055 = 1.18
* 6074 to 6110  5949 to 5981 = 0.89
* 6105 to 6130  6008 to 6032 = 1.10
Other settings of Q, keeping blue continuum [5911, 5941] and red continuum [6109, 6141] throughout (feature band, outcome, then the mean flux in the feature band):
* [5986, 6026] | 1.5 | 10.2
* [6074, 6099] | -4.3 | 11.9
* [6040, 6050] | 2.0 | 8.3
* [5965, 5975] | -4.3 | 15.3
